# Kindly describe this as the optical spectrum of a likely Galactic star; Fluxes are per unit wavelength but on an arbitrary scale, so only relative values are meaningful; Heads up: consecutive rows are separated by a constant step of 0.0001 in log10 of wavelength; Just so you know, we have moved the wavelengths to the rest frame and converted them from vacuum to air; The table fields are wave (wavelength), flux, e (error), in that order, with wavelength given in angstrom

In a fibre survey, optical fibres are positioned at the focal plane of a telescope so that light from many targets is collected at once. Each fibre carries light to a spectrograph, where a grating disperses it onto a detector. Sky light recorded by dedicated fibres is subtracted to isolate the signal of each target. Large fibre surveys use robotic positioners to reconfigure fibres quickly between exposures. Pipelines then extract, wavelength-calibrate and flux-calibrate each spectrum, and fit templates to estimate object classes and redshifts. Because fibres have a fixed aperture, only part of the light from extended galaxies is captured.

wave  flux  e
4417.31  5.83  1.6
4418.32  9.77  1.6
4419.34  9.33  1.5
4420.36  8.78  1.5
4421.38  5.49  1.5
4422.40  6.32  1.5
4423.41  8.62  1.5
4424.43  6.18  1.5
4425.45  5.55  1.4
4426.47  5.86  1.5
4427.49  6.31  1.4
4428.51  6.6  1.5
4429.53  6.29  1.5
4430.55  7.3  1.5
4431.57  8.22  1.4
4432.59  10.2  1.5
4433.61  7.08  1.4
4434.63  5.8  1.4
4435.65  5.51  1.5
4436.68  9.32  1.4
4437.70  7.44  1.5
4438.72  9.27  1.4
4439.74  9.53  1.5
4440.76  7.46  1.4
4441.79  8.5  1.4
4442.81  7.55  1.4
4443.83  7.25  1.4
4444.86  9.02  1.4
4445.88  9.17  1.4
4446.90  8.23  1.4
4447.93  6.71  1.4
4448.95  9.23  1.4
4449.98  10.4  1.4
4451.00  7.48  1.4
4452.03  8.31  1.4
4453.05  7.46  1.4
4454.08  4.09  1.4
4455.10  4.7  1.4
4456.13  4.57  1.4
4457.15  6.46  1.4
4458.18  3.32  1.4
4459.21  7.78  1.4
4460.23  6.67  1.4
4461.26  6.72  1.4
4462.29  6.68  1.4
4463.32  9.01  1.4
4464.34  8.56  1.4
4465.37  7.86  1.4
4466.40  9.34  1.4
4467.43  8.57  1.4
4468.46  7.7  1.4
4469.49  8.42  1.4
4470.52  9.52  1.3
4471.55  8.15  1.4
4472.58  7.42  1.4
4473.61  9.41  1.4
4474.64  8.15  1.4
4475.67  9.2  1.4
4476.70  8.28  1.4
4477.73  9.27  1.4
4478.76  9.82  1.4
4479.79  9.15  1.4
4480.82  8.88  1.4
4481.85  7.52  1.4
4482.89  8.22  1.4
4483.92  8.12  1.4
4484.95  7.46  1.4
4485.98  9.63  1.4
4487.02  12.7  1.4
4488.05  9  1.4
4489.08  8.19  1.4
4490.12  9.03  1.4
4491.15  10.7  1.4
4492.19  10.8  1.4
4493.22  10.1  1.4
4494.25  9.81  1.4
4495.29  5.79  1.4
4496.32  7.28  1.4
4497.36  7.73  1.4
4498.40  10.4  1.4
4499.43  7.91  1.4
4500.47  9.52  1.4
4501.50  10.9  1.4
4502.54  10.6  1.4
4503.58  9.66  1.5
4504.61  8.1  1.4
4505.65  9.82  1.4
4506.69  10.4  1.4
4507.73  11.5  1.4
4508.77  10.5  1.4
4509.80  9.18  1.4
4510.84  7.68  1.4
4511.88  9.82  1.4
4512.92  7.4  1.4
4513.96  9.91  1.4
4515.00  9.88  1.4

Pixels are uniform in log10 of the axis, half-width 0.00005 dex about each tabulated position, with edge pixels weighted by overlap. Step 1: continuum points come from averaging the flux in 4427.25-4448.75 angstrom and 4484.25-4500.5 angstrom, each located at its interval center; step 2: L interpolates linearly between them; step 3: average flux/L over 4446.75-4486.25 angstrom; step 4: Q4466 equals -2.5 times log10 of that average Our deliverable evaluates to 0.09 mag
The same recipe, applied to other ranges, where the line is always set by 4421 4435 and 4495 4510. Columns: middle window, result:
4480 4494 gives -0.05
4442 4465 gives 0.06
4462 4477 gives -0.03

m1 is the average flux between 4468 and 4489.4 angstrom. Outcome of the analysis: 8.78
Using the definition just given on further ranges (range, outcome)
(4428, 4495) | 8.12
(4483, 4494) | 9.54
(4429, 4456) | 7.7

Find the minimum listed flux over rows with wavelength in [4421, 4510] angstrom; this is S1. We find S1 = 3.32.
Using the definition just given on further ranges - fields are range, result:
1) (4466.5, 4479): 7.42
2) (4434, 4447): 5.51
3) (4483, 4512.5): 5.79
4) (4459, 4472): 6.67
